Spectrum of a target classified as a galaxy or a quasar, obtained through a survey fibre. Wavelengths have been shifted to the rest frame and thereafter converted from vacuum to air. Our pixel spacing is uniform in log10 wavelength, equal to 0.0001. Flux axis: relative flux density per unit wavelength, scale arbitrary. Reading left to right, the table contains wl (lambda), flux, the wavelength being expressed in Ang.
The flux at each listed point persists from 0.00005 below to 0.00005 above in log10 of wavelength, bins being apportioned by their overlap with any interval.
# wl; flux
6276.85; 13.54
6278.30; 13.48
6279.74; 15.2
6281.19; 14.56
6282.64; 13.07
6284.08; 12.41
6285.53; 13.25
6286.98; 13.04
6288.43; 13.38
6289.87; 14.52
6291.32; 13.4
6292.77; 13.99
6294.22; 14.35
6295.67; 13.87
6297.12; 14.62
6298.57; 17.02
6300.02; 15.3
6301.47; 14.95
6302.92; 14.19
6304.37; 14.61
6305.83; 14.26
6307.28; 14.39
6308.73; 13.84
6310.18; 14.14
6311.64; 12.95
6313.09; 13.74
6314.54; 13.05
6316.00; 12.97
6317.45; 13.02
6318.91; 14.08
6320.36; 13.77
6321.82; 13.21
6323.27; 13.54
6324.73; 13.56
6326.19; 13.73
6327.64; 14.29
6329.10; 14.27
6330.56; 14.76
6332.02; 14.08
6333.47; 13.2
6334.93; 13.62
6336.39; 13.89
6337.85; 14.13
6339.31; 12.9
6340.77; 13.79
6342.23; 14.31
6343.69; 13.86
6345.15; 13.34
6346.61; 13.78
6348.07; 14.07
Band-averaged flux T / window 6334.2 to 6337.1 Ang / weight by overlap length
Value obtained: 13.7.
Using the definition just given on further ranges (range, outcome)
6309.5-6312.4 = 13.5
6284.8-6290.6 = 13.5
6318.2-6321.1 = 13.9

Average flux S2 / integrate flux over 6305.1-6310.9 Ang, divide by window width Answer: 14.2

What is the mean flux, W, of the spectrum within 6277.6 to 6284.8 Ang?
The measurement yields 13.8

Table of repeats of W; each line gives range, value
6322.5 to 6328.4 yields 13.8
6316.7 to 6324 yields 13.5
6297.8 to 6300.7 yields 16.2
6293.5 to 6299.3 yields 15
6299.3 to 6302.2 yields 15.1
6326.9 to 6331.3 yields 14.4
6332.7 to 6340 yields 13.6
